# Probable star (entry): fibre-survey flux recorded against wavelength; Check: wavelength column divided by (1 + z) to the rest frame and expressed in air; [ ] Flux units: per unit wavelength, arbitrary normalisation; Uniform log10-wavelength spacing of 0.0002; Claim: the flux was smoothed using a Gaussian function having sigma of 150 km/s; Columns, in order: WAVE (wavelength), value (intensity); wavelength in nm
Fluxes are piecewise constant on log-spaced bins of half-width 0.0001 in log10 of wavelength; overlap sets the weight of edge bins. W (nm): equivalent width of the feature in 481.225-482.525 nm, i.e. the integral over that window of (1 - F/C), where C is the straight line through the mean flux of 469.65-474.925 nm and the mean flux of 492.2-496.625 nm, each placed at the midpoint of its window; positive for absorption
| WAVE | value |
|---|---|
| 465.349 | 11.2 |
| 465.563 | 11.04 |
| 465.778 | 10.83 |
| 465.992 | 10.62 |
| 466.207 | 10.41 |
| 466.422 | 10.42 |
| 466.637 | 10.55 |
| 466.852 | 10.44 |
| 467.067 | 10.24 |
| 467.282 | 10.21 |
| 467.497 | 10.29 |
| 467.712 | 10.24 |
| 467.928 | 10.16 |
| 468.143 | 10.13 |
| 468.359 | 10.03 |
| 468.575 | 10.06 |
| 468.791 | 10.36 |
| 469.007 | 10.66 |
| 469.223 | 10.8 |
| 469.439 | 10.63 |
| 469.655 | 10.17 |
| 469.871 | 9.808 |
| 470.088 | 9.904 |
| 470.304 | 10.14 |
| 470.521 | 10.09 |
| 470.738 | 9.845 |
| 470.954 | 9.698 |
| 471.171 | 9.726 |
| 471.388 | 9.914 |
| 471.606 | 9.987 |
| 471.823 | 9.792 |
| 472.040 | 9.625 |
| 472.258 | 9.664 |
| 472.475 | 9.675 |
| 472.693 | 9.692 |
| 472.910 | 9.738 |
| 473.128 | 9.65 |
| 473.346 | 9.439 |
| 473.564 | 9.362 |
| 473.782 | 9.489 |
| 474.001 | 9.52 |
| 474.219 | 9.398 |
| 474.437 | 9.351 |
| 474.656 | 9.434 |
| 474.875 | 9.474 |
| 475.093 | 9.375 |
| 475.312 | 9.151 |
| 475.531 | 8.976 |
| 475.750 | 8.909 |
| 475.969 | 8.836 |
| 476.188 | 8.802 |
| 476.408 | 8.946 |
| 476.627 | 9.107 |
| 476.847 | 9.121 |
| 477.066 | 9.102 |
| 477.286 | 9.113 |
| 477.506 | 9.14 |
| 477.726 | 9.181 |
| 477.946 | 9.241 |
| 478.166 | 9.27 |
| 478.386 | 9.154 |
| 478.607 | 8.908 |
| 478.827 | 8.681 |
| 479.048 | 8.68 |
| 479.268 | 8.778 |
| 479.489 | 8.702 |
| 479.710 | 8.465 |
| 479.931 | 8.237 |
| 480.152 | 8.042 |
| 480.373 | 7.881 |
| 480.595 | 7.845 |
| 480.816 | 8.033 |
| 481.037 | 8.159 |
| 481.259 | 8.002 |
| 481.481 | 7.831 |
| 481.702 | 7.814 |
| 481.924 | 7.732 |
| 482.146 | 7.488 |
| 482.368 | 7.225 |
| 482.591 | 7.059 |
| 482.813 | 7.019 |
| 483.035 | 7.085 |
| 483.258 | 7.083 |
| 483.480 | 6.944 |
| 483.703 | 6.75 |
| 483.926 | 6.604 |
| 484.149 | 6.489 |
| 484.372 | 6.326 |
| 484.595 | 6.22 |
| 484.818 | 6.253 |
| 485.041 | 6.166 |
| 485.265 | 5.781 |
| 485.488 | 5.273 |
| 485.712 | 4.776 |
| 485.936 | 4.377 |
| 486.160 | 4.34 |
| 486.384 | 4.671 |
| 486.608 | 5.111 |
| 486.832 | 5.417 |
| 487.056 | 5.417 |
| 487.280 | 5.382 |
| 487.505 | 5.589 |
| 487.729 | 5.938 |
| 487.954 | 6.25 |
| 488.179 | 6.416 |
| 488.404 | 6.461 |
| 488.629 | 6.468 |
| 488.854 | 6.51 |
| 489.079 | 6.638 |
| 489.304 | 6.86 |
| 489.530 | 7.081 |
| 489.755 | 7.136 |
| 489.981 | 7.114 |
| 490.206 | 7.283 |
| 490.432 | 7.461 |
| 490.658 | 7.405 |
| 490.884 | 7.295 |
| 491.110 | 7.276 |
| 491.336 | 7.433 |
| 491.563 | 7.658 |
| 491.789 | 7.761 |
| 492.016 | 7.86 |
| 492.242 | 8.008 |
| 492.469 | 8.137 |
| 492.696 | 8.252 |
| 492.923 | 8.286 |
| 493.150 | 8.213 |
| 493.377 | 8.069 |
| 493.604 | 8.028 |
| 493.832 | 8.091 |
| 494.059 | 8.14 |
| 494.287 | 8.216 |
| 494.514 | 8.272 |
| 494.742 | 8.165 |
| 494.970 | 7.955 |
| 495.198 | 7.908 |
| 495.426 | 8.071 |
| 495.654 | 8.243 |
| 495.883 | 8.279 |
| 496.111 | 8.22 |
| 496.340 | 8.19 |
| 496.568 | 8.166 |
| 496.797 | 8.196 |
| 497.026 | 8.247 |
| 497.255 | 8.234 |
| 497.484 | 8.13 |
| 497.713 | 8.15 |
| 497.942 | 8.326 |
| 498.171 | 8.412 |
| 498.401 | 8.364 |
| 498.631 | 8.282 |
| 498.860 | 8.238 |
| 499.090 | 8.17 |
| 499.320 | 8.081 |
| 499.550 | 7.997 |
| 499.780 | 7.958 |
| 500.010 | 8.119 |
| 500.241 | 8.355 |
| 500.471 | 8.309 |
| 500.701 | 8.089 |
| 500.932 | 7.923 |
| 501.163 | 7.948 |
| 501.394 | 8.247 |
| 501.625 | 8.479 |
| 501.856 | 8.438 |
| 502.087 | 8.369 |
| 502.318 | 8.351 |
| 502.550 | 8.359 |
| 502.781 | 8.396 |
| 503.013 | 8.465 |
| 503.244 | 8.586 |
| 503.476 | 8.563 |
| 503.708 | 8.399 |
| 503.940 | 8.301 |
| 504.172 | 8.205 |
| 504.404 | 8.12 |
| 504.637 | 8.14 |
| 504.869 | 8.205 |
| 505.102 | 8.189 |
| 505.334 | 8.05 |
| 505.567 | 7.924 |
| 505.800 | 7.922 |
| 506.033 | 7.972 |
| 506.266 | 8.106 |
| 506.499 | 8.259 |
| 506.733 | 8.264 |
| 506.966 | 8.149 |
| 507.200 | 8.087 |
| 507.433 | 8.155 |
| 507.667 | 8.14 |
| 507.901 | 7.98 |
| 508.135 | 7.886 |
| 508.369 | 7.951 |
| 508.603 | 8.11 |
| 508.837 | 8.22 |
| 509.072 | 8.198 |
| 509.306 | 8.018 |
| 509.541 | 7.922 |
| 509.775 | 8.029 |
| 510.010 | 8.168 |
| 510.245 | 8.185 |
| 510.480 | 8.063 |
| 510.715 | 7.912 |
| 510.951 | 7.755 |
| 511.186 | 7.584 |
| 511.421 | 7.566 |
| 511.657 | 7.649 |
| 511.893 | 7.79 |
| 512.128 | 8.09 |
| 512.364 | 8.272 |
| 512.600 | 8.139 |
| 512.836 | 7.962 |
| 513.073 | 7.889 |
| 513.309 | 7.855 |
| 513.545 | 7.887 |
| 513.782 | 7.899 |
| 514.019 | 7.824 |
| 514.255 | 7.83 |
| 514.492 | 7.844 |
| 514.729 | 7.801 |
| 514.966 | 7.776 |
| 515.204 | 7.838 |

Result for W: 0.20 nm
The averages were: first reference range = 9.7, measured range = 7.64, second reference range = 8.15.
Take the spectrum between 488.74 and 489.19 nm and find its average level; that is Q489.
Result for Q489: 6.58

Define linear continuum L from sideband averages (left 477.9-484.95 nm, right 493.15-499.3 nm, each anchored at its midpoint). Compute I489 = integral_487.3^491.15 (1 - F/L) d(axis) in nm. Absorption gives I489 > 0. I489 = 0.60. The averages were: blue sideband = 7.73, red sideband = 8.18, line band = 6.73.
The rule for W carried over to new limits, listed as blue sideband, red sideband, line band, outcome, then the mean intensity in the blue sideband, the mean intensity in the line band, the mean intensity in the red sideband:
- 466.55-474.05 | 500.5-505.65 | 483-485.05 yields 0.59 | 9.99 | 6.6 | 8.26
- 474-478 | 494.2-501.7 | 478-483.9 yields 0.66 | 9.16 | 7.95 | 8.18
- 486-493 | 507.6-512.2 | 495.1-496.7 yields -0.24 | 6.72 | 8.16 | 7.96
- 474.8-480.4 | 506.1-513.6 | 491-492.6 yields 0.14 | 8.91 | 7.74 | 8.01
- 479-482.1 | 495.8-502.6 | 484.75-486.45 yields 0.62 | 8.13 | 5.19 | 8.22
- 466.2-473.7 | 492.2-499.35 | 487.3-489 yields 0.49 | 10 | 6.19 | 8.18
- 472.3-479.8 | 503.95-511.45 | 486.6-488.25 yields 0.58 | 9.18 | 5.71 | 8.05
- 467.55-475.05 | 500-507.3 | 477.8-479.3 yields 0.08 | 9.87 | 8.98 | 8.23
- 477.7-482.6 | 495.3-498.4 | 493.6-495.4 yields 0.03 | 8.29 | 8.1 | 8.22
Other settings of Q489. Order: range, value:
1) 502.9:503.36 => 8.54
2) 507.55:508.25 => 8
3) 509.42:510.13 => 8.04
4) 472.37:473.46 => 9.64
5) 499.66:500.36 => 8.14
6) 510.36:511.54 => 7.78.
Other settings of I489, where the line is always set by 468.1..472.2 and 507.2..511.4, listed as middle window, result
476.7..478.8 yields 0.12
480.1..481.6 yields 0.24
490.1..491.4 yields 0.24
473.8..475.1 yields 0.05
